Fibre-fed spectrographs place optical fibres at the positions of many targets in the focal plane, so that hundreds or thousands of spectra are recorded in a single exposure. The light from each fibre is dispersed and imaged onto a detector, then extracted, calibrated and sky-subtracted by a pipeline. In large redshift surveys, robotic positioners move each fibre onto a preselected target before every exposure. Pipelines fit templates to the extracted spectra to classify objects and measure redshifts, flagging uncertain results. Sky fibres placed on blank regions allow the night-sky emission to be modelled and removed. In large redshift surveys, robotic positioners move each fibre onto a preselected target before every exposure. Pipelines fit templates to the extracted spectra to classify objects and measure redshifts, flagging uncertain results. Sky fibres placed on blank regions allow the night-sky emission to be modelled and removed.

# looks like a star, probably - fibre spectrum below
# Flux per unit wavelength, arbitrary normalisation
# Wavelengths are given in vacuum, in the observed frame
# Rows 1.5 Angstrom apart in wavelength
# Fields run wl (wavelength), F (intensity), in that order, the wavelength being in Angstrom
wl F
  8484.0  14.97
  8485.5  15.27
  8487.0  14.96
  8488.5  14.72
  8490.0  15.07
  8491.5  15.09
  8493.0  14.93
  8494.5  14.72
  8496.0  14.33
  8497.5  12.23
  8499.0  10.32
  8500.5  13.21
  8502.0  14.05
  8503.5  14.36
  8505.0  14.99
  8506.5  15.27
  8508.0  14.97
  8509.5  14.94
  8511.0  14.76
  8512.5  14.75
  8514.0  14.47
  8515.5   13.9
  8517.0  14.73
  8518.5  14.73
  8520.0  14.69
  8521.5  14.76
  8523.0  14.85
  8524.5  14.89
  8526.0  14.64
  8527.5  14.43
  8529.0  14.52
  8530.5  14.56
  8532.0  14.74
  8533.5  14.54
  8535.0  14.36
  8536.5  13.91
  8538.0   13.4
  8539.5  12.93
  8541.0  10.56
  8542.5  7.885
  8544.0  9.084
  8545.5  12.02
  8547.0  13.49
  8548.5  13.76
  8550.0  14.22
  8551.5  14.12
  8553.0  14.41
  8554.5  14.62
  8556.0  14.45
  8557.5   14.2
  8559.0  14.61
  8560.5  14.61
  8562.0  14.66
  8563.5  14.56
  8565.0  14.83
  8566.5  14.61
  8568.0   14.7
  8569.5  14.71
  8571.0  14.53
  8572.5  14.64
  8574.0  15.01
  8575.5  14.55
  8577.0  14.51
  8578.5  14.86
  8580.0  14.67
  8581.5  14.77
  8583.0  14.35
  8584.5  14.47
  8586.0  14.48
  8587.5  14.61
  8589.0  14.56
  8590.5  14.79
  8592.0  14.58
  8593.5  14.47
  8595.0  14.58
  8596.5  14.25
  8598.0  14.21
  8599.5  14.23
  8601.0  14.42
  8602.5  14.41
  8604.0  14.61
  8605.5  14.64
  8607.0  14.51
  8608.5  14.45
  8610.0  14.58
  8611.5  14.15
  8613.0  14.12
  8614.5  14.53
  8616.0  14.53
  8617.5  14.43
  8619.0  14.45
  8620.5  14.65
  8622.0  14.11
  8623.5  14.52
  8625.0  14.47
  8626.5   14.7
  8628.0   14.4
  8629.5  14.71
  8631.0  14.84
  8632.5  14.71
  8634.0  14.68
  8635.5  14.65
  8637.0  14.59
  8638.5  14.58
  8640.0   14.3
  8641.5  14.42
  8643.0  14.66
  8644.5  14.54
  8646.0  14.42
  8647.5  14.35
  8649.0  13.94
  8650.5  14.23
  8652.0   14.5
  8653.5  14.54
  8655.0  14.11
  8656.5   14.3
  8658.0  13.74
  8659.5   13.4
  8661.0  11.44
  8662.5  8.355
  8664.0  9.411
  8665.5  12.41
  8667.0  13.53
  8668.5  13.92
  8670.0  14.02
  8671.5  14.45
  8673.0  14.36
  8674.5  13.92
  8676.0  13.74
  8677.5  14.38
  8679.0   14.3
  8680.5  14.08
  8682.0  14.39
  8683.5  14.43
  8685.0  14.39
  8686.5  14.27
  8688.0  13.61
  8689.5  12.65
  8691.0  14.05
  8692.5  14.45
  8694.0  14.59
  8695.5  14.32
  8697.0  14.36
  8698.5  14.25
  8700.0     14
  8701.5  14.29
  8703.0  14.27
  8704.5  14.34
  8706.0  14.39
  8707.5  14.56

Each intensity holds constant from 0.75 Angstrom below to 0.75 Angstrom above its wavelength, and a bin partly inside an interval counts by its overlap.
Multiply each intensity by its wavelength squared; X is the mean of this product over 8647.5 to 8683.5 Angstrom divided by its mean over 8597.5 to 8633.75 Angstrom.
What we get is 0.9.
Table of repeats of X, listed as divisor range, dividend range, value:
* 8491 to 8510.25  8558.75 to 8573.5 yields 1.06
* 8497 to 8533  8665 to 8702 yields 1.02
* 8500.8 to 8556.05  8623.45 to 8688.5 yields 1.03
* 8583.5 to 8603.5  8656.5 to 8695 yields 0.95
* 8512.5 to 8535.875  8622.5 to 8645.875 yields 1.03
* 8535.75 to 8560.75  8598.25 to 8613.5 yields 1.12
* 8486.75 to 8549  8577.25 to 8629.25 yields 1.06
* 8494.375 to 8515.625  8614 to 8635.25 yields 1.06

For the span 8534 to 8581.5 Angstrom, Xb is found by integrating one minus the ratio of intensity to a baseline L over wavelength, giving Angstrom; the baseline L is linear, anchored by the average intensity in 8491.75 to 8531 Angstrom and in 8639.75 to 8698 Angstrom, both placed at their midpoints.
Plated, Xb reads 1.2 Angstrom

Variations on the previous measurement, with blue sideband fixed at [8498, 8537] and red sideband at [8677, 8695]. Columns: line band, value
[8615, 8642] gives -0.6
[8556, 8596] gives -0.9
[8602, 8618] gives -0.2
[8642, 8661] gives 0.1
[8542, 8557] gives 1.5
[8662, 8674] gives 1.3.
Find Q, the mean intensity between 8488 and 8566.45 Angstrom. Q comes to 14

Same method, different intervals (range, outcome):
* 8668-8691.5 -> 14.1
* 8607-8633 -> 14.5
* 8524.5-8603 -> 14.1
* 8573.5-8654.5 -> 14.5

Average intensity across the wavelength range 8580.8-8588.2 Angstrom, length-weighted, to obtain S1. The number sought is 14.5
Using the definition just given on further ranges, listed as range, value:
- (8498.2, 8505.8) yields 13.4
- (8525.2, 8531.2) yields 14.5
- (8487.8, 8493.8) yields 15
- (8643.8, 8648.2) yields 14.4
